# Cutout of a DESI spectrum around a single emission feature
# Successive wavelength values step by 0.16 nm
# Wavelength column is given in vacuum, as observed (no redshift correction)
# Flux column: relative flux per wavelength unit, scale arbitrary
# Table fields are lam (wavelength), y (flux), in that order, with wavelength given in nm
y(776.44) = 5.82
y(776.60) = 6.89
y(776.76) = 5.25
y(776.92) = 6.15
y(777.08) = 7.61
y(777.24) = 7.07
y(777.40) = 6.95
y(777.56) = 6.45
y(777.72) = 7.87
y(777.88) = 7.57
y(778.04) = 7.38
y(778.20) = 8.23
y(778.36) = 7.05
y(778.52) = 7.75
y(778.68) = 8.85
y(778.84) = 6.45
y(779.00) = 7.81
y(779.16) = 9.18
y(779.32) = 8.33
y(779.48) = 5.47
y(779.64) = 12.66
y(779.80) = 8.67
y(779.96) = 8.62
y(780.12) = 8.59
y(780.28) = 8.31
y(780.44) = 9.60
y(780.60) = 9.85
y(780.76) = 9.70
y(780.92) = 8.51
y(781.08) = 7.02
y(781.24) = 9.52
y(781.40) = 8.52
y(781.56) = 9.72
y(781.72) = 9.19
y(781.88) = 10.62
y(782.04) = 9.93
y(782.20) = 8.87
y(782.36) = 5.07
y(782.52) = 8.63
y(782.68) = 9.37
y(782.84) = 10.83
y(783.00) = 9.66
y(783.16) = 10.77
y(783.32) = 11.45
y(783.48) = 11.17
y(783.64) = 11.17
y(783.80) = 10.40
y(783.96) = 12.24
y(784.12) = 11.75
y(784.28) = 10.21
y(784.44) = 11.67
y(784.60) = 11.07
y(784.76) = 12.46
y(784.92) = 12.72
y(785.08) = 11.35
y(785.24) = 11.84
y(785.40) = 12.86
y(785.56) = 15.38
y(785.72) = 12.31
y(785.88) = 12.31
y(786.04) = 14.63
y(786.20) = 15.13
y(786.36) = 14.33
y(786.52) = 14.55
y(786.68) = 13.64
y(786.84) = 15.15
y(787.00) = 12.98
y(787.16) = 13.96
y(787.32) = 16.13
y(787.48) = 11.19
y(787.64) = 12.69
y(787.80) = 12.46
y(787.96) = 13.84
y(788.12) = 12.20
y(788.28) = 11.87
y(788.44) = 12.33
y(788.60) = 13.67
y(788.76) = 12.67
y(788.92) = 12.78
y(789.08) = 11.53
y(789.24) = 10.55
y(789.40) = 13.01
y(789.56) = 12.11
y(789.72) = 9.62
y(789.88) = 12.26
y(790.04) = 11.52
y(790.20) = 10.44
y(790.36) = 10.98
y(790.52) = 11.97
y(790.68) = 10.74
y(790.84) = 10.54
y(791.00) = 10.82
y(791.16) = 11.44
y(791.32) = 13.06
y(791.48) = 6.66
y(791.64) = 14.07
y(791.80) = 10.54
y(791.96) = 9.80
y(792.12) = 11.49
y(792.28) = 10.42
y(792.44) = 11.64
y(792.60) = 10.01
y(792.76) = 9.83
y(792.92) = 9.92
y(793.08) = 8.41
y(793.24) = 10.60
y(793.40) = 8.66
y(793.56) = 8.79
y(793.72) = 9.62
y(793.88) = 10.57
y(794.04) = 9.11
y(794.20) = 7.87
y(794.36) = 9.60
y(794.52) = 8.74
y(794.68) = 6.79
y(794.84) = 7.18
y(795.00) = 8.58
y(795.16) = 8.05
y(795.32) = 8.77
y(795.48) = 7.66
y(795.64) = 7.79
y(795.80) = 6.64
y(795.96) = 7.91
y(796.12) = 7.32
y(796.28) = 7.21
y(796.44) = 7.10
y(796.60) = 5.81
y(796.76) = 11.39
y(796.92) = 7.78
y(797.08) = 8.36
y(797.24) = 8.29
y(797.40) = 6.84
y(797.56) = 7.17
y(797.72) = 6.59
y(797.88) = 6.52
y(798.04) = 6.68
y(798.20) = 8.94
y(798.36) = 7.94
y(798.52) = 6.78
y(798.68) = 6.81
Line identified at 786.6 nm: Mg II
